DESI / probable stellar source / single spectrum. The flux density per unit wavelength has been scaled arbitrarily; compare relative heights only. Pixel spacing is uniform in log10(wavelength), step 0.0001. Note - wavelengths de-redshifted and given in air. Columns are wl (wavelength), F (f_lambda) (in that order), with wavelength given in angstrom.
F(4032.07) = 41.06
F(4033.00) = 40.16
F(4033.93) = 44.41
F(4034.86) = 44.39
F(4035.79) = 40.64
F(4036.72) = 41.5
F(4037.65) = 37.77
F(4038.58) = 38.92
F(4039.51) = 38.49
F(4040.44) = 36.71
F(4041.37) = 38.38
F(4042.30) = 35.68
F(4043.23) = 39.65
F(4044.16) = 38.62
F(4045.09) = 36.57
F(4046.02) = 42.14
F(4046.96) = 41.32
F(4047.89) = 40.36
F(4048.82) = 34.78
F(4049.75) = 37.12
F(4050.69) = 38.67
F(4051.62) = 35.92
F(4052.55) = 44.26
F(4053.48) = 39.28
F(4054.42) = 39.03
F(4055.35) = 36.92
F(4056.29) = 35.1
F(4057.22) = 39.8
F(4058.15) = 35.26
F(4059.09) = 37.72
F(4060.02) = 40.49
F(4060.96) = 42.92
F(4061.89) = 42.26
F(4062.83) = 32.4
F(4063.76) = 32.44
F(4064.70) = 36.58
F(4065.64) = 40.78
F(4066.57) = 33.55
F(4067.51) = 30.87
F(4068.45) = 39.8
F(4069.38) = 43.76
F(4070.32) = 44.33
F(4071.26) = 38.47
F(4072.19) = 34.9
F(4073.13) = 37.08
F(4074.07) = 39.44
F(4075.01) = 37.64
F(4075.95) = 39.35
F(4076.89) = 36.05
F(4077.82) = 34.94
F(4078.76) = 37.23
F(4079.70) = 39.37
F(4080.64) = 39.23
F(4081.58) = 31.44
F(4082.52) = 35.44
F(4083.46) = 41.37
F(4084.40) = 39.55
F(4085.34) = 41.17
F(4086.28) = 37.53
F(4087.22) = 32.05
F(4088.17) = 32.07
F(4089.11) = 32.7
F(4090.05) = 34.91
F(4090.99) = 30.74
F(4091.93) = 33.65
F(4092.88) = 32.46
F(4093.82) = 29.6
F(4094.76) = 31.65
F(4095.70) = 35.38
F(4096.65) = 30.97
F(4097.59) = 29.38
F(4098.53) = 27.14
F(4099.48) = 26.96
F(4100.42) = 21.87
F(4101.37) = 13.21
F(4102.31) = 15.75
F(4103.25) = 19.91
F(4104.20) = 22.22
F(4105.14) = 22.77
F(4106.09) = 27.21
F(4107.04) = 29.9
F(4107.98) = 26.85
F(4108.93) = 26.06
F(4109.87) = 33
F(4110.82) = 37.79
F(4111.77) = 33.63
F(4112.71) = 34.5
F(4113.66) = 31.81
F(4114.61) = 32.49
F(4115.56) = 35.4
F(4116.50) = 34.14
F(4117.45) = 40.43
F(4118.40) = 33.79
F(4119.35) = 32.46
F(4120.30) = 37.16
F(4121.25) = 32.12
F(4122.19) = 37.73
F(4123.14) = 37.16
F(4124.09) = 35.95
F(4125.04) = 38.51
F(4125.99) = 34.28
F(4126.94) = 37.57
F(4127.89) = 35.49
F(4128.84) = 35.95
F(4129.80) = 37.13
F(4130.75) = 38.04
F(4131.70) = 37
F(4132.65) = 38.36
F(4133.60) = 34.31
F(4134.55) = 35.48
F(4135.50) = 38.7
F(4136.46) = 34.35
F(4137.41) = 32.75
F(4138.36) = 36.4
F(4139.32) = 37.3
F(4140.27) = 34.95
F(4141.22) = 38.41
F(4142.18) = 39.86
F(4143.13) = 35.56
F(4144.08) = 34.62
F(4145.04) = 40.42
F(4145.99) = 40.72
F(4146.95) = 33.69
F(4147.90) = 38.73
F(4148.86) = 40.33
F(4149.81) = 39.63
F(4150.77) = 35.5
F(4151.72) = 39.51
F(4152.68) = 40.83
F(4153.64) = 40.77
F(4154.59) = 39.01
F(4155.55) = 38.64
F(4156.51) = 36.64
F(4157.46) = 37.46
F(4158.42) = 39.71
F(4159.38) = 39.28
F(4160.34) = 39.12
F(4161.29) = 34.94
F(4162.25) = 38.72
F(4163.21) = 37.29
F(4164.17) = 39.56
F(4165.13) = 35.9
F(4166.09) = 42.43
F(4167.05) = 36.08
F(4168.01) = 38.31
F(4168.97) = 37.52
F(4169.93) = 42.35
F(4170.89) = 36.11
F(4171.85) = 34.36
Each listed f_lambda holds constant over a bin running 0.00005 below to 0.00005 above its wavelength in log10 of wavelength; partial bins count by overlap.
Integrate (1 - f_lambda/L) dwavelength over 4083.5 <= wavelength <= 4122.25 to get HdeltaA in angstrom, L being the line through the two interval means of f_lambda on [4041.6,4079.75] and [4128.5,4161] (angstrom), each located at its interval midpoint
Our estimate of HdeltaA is 7.0 angstrom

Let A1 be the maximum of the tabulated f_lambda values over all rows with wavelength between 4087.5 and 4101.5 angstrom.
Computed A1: 35.38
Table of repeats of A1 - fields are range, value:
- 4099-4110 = 33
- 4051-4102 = 44.33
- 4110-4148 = 40.72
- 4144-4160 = 40.83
